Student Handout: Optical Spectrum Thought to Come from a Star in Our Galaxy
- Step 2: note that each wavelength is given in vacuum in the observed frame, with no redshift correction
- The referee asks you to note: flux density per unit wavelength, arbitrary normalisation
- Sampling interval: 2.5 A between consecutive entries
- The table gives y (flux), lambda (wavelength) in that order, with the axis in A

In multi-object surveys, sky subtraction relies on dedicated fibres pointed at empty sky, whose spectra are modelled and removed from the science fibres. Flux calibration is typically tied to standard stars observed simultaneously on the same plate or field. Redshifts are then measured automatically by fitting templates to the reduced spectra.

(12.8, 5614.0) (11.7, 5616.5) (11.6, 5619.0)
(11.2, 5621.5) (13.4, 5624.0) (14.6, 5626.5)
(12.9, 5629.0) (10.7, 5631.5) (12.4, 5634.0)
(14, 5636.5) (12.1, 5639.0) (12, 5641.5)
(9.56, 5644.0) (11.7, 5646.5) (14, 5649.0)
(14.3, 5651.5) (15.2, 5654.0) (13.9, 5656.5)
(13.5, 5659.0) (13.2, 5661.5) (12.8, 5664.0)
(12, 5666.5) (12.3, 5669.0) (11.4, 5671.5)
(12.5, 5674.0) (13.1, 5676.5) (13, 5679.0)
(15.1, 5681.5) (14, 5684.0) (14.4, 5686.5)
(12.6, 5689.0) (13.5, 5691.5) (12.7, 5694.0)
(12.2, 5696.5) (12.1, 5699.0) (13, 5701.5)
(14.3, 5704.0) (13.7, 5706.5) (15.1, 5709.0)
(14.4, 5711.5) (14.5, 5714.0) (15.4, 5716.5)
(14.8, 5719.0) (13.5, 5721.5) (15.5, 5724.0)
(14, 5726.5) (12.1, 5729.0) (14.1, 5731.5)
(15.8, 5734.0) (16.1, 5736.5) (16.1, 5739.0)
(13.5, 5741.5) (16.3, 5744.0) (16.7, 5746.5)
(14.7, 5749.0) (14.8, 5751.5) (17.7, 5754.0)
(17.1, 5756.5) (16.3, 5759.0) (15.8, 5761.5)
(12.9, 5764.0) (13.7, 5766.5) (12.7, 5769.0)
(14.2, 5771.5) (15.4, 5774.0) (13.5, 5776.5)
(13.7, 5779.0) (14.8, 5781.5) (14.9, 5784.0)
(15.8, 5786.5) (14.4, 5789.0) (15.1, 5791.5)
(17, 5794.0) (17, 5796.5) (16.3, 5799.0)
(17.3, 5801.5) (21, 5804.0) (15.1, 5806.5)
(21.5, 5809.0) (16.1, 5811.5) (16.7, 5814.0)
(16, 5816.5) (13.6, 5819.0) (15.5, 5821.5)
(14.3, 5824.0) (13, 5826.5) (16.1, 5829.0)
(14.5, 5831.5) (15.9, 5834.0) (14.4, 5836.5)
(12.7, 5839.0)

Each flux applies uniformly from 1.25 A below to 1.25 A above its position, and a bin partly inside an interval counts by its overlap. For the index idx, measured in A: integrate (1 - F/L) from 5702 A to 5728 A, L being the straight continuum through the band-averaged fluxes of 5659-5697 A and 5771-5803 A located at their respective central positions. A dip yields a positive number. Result -1.17 A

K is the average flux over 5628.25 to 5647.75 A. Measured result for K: 11.9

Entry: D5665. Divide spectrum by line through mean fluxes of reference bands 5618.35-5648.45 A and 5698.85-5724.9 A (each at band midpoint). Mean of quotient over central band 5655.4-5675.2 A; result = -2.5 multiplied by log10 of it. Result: 0.03 mag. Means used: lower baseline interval 12.2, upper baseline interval 14.3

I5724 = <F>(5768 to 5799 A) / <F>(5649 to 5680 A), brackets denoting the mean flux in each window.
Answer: 1.14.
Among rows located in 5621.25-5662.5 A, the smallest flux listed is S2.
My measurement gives 9.56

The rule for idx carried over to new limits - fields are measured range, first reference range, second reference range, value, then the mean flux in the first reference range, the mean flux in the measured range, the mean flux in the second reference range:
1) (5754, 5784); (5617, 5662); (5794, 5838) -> 1.0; 12.8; 14.7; 16.1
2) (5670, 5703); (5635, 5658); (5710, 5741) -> 1.9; 13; 13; 14.7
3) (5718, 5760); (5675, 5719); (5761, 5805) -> -2.2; 13.7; 15.2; 15.3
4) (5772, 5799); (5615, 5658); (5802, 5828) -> 0.9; 12.7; 15.2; 16.3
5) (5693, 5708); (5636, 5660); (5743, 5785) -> 0.9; 13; 13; 15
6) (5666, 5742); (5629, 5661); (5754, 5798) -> 0.2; 12.8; 13.8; 15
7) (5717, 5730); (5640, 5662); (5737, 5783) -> 0.2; 13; 14.1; 15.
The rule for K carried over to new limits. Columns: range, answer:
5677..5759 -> 14.5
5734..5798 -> 15.2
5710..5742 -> 14.6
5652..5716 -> 13.4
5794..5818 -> 17.4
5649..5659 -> 14.3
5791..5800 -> 16.5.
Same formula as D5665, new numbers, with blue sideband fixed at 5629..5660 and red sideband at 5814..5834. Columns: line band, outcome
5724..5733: 0.001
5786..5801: -0.104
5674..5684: -0.034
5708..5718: -0.095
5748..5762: -0.145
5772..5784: -0.002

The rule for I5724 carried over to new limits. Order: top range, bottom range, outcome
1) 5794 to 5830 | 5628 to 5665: 1.28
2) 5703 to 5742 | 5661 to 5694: 1.12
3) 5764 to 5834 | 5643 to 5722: 1.16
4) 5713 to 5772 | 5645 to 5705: 1.13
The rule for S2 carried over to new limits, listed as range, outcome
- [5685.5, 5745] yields 12.1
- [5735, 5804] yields 12.7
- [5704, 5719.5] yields 13.7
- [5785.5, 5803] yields 14.4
